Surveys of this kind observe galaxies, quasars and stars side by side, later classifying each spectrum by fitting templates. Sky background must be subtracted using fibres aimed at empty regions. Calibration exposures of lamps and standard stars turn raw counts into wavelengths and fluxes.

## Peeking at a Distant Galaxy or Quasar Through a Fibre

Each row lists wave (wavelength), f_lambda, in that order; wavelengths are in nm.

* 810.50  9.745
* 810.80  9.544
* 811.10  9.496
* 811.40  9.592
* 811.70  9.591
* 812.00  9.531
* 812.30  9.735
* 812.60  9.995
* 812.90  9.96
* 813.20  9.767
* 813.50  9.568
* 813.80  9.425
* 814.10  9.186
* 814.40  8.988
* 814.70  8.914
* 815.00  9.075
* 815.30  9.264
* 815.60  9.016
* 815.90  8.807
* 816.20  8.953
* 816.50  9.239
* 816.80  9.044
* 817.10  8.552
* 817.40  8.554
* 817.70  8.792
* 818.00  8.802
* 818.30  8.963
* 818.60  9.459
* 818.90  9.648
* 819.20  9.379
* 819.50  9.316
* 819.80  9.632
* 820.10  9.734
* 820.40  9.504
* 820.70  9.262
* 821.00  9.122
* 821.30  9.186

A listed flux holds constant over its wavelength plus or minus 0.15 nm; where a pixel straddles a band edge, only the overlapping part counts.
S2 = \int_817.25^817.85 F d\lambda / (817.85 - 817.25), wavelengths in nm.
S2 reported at 8.67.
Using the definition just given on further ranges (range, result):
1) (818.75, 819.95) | 9.49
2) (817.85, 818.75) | 9.07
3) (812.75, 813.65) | 9.76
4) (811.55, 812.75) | 9.71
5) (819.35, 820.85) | 9.49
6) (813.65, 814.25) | 9.31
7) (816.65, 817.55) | 8.72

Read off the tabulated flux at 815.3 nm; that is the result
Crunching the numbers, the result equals 9.264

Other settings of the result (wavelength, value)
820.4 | 9.504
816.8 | 9.044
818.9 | 9.648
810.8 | 9.544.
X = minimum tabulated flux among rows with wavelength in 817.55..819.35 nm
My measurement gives 8.792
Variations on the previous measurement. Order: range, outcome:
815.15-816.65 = 8.807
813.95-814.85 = 8.914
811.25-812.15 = 9.531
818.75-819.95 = 9.316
